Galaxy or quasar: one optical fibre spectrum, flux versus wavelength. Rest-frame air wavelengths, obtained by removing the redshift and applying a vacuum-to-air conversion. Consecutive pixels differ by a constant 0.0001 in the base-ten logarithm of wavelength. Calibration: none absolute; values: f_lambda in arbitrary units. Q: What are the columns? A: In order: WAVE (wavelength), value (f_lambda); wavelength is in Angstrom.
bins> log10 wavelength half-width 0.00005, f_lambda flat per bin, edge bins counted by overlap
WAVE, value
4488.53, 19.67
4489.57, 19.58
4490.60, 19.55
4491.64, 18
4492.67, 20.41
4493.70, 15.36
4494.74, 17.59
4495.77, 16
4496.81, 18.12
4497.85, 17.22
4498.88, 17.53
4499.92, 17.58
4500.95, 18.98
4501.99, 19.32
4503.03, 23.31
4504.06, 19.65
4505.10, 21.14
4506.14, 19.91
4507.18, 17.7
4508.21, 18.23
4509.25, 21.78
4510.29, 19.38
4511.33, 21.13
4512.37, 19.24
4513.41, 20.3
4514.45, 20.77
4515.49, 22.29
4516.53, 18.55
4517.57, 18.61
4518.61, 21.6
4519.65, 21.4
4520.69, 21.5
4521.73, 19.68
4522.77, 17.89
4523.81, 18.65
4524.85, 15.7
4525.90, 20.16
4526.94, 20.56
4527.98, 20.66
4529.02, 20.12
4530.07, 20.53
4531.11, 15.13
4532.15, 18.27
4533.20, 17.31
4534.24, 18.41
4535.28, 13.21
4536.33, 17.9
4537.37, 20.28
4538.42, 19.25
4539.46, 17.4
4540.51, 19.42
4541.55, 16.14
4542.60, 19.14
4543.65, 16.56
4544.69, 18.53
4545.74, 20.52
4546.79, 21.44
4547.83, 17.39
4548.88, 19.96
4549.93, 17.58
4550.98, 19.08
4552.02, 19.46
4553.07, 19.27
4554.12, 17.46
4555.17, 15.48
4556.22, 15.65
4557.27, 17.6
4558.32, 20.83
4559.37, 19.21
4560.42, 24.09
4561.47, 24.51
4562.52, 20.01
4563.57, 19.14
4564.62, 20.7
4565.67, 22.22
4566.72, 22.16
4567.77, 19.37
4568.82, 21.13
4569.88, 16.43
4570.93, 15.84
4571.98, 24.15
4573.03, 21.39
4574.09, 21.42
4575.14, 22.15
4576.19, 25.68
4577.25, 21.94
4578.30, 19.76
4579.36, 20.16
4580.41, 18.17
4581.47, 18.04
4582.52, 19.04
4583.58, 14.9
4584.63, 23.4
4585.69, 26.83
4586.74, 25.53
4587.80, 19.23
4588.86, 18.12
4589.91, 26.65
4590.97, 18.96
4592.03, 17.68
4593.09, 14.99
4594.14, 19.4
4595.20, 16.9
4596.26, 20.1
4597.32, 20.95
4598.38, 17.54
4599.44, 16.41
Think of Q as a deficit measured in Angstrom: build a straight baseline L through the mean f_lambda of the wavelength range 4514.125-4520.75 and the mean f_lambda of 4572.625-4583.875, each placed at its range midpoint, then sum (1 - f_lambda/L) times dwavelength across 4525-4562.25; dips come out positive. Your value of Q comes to 3.1 Angstrom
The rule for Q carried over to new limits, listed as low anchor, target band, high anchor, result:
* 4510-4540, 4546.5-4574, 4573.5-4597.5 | 0.3 Angstrom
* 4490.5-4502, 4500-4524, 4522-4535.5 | -2.6 Angstrom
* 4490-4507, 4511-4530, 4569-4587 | -0.6 Angstrom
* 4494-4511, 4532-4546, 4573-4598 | 1.2 Angstrom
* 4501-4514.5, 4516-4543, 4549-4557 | 0.3 Angstrom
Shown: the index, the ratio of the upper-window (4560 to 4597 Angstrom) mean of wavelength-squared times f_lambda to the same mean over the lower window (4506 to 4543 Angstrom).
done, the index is 1.10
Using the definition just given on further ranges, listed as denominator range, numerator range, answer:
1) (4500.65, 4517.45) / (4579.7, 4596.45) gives 1.02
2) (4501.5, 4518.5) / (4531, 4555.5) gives 0.92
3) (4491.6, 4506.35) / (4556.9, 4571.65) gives 1.12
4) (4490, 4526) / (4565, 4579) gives 1.12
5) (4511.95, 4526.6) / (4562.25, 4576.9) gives 1.08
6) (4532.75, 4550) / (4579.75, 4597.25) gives 1.11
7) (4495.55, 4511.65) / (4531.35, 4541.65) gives 0.94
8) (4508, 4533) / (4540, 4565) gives 0.99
